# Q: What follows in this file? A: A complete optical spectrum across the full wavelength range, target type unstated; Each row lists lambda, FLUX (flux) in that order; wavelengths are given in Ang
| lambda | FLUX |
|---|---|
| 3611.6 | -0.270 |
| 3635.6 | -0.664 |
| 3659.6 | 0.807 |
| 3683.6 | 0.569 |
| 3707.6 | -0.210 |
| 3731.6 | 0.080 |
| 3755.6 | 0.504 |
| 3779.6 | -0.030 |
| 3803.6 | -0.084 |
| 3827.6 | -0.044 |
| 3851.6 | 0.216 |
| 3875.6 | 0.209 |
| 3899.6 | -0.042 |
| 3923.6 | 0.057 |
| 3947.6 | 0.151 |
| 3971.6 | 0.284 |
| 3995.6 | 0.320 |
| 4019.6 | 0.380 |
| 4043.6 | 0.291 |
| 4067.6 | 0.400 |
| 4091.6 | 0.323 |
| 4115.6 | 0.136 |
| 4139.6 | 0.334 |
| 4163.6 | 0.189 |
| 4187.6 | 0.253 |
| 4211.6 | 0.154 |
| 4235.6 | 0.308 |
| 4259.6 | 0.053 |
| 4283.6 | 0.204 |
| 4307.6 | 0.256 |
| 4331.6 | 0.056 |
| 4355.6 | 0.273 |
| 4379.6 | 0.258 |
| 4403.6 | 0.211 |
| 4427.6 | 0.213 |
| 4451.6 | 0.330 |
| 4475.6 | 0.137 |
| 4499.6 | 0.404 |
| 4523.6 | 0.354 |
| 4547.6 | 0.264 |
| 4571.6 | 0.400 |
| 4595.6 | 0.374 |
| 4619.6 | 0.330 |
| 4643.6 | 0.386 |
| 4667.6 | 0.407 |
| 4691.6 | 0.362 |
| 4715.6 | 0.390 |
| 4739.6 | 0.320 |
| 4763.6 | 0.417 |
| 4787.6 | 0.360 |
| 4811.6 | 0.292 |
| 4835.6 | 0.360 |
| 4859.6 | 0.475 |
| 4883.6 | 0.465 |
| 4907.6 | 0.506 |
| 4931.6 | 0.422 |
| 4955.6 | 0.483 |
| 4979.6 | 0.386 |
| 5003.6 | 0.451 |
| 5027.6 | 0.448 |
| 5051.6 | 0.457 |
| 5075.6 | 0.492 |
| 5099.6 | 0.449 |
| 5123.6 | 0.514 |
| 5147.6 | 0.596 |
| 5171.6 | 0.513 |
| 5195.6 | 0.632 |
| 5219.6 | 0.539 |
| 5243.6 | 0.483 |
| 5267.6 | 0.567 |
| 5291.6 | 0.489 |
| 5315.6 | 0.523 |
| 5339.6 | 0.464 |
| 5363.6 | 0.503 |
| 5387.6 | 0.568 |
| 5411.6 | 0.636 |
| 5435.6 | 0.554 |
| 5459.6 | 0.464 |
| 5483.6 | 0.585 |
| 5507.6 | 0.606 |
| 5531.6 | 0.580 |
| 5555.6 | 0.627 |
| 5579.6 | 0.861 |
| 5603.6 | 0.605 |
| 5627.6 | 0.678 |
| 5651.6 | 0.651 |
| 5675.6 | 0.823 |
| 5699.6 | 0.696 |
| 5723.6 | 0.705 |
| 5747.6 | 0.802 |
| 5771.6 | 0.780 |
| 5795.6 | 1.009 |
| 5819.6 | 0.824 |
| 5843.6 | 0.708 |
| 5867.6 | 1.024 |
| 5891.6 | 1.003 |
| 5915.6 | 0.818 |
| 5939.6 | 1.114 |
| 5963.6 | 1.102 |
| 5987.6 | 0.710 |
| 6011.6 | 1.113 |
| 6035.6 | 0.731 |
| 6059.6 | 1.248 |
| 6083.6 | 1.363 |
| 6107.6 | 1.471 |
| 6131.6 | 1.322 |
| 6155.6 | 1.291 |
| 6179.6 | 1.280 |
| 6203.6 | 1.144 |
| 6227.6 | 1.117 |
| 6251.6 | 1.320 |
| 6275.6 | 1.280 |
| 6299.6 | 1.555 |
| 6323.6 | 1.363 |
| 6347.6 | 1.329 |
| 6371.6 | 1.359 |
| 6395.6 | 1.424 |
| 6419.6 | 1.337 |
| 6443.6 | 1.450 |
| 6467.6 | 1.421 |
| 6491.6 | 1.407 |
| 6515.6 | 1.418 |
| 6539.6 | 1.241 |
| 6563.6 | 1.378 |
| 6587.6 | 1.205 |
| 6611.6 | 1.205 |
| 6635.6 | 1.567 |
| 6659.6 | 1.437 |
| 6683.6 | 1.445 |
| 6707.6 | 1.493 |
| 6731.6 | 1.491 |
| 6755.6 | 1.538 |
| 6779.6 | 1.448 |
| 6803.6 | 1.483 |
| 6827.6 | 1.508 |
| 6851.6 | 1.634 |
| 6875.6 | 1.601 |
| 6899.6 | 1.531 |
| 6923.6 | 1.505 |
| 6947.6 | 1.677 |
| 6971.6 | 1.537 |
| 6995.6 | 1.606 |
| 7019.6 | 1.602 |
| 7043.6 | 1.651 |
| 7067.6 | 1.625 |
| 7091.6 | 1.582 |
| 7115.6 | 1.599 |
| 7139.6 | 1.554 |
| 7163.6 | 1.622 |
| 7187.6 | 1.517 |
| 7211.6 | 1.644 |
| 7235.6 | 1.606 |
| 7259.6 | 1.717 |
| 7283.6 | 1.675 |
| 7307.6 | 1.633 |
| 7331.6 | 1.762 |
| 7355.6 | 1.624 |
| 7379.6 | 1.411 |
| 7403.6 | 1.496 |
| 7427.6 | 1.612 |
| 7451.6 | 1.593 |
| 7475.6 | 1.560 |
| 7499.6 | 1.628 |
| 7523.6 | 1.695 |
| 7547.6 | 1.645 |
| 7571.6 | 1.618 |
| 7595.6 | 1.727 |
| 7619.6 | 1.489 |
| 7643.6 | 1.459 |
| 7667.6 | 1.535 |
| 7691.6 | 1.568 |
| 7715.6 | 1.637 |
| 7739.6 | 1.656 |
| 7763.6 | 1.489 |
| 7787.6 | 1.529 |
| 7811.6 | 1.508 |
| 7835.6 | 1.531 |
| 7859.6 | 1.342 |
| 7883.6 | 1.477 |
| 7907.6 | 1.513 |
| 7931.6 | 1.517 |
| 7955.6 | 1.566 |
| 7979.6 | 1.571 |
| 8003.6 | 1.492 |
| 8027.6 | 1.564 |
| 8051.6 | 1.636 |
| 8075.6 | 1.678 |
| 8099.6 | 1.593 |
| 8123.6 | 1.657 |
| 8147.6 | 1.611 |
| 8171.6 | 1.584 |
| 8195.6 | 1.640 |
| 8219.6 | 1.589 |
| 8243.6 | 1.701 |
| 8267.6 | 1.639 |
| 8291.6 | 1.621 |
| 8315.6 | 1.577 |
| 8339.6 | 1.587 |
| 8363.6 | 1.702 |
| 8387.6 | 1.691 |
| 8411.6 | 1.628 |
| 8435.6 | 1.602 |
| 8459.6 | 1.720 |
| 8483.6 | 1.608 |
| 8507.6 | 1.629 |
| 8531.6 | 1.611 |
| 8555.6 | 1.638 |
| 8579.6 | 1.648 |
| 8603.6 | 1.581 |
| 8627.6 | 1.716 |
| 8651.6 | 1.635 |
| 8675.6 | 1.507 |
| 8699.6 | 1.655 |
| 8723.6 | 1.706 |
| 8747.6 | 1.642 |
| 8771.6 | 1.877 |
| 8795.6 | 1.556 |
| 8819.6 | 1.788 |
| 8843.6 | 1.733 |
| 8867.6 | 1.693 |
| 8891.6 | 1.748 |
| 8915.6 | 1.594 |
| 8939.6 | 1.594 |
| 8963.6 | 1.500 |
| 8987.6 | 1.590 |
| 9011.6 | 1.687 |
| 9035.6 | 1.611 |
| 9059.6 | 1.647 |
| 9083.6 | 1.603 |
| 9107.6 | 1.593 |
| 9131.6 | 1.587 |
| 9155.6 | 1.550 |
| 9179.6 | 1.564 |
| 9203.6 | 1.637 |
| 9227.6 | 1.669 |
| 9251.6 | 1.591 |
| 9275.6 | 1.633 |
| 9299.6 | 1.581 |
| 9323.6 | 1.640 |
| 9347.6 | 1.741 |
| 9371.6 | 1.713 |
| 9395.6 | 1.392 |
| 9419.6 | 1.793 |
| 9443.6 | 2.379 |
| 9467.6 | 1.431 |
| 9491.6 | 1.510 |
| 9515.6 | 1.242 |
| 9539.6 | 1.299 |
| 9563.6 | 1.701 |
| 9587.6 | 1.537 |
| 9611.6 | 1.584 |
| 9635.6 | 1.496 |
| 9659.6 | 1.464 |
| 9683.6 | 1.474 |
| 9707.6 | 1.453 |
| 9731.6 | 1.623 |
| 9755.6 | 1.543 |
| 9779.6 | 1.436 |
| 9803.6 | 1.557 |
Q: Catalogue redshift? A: 0.52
